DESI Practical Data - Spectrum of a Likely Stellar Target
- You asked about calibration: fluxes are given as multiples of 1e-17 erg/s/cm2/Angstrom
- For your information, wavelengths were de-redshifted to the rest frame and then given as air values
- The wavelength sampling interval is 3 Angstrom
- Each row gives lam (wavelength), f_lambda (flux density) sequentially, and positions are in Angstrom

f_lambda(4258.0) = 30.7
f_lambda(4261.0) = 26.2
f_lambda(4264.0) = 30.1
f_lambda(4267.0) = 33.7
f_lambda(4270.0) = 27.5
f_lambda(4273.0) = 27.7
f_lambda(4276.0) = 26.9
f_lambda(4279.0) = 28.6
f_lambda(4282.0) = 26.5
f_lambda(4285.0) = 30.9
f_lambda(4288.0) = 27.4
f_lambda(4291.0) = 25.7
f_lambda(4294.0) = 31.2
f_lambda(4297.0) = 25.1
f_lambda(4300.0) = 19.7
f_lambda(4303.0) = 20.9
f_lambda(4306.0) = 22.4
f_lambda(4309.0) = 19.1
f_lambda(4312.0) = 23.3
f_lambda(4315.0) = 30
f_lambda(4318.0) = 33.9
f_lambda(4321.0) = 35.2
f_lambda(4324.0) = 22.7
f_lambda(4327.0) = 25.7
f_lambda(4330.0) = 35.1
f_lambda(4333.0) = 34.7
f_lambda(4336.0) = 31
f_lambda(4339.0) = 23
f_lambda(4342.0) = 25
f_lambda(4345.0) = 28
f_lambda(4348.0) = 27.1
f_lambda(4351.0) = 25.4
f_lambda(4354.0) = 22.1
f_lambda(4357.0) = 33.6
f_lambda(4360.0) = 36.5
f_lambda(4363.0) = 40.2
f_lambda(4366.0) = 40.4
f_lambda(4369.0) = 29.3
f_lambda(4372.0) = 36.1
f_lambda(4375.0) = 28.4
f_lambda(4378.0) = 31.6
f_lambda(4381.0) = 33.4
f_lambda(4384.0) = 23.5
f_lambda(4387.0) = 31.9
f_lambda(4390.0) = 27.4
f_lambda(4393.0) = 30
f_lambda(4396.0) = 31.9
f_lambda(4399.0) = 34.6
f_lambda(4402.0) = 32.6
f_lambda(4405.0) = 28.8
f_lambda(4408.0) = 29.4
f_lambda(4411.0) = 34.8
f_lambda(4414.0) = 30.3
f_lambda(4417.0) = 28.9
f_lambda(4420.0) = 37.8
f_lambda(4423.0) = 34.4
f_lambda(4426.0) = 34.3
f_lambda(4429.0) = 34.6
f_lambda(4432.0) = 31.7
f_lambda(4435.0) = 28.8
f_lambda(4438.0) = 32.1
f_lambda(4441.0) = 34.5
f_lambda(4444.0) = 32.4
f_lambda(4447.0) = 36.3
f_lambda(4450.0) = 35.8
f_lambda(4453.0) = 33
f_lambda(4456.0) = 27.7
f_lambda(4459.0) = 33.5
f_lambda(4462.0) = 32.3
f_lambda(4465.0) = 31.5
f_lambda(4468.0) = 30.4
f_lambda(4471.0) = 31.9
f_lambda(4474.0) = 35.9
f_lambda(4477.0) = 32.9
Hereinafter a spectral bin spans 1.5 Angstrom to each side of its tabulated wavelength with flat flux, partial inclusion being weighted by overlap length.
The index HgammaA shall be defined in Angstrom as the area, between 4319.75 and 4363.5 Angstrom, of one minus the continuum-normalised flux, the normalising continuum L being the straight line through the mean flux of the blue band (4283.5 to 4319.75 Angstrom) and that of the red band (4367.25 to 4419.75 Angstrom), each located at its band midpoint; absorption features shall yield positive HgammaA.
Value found -2.1 Angstrom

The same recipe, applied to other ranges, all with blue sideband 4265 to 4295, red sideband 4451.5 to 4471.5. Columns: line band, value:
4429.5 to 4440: -0.12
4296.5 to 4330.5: 3.83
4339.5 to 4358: 2.00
